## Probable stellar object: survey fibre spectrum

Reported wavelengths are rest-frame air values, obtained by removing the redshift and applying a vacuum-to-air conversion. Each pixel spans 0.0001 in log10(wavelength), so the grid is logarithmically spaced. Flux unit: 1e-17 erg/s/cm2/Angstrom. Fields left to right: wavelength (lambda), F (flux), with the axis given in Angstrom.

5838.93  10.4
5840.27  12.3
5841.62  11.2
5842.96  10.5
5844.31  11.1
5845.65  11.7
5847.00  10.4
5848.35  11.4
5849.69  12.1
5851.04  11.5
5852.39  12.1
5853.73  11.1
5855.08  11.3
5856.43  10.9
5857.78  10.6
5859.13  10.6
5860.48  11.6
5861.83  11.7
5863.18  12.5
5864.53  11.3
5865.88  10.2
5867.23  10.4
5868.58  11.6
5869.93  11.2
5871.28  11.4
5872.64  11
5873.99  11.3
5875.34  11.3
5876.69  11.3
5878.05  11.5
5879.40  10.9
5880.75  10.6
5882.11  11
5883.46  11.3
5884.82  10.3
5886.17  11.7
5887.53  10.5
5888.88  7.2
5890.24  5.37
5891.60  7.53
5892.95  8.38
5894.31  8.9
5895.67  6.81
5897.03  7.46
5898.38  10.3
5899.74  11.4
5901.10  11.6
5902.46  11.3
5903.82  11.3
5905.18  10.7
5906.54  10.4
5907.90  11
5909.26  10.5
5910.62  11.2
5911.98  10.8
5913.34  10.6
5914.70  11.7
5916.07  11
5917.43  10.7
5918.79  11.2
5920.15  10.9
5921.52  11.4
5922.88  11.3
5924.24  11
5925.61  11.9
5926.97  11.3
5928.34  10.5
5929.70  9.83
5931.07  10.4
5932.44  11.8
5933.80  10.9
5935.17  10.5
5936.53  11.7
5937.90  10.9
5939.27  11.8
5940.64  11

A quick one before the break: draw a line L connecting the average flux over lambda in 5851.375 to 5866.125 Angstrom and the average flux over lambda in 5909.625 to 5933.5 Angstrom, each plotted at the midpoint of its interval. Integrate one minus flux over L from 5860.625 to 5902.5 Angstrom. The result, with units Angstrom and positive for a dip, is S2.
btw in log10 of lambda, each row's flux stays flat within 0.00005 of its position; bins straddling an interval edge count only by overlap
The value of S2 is 3.38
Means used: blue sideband 11.3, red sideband 11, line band 10.3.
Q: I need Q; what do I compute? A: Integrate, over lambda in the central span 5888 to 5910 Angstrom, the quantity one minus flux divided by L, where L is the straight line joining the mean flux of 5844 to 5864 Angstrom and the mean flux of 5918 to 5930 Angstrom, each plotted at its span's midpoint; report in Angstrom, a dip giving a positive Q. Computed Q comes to 3.5 Angstrom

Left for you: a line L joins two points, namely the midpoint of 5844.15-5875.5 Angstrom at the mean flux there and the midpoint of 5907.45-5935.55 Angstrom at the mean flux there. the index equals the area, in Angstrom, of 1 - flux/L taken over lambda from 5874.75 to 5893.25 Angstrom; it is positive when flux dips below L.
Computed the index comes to 2.0 Angstrom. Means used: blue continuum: 11.3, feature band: 9.95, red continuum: 11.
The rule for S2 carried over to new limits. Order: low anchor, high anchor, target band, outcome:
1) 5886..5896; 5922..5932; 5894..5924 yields -3.3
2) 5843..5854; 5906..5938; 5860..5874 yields 0.0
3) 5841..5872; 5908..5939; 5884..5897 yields 3.1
